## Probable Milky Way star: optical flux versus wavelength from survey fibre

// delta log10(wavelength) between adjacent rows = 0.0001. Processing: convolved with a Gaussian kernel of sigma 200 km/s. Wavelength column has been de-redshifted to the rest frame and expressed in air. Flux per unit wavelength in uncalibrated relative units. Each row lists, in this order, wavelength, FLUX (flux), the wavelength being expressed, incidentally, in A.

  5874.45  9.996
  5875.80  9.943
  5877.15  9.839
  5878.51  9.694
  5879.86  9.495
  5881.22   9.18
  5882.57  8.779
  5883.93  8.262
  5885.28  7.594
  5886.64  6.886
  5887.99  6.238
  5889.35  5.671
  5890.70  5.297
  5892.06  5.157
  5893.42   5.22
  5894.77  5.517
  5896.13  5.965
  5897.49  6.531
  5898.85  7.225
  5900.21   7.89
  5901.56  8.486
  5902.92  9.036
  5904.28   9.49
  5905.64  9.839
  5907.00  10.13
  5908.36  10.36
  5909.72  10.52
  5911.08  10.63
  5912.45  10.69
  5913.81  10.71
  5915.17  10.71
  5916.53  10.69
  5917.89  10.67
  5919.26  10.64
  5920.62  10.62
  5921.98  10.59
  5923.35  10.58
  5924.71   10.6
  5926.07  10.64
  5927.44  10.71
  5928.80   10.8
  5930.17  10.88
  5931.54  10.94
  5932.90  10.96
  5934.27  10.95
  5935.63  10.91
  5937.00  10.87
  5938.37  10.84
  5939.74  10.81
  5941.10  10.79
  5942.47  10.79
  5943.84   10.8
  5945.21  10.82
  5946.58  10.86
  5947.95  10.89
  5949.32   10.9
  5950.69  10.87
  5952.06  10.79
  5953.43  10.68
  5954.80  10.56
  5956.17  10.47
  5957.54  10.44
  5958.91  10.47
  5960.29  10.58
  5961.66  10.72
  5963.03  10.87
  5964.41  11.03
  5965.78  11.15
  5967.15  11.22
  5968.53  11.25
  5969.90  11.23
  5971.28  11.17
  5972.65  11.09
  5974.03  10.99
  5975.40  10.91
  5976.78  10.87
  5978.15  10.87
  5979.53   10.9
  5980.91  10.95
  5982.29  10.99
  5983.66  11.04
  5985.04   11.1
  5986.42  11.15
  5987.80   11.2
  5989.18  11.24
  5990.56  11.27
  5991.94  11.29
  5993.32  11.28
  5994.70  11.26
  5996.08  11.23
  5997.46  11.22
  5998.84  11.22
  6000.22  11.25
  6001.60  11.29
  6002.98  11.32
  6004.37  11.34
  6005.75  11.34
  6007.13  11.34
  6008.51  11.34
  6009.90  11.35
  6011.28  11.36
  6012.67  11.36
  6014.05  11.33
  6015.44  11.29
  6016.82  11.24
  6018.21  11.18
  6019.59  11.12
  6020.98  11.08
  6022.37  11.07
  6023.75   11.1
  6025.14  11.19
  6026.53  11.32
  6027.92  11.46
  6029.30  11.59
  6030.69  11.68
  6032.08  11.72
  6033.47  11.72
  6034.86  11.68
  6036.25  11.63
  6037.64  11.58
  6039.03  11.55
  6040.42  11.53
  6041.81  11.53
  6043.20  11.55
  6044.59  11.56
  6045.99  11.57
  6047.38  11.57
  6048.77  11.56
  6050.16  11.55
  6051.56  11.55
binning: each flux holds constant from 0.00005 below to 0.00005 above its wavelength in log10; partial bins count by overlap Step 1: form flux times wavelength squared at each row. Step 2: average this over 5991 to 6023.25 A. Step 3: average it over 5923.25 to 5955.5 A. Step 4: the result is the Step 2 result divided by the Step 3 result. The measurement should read 1.07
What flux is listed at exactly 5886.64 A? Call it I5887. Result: 6.886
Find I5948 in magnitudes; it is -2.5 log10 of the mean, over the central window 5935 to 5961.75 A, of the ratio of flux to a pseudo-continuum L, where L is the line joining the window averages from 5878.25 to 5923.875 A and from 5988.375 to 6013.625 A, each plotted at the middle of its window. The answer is -0.09 mag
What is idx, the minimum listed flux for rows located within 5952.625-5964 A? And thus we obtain 10.44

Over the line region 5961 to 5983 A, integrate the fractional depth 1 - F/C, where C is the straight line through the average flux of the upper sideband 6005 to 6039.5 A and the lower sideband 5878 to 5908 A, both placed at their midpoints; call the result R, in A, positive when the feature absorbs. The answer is -2.42 A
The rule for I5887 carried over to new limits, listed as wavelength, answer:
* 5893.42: 5.22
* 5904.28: 9.49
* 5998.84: 11.22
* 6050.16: 11.55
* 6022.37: 11.07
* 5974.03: 10.99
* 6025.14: 11.19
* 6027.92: 11.46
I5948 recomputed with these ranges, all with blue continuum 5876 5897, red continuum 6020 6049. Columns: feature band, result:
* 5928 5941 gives -0.248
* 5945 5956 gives -0.183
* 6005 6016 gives -0.053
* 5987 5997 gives -0.097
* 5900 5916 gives -0.247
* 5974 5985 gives -0.106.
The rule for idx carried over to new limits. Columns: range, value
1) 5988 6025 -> 11.07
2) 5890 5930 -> 5.157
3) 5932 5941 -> 10.81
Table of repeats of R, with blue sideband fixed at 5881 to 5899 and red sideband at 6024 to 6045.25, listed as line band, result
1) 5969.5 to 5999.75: -4.0 A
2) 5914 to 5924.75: -4.3 A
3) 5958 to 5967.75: -1.9 A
